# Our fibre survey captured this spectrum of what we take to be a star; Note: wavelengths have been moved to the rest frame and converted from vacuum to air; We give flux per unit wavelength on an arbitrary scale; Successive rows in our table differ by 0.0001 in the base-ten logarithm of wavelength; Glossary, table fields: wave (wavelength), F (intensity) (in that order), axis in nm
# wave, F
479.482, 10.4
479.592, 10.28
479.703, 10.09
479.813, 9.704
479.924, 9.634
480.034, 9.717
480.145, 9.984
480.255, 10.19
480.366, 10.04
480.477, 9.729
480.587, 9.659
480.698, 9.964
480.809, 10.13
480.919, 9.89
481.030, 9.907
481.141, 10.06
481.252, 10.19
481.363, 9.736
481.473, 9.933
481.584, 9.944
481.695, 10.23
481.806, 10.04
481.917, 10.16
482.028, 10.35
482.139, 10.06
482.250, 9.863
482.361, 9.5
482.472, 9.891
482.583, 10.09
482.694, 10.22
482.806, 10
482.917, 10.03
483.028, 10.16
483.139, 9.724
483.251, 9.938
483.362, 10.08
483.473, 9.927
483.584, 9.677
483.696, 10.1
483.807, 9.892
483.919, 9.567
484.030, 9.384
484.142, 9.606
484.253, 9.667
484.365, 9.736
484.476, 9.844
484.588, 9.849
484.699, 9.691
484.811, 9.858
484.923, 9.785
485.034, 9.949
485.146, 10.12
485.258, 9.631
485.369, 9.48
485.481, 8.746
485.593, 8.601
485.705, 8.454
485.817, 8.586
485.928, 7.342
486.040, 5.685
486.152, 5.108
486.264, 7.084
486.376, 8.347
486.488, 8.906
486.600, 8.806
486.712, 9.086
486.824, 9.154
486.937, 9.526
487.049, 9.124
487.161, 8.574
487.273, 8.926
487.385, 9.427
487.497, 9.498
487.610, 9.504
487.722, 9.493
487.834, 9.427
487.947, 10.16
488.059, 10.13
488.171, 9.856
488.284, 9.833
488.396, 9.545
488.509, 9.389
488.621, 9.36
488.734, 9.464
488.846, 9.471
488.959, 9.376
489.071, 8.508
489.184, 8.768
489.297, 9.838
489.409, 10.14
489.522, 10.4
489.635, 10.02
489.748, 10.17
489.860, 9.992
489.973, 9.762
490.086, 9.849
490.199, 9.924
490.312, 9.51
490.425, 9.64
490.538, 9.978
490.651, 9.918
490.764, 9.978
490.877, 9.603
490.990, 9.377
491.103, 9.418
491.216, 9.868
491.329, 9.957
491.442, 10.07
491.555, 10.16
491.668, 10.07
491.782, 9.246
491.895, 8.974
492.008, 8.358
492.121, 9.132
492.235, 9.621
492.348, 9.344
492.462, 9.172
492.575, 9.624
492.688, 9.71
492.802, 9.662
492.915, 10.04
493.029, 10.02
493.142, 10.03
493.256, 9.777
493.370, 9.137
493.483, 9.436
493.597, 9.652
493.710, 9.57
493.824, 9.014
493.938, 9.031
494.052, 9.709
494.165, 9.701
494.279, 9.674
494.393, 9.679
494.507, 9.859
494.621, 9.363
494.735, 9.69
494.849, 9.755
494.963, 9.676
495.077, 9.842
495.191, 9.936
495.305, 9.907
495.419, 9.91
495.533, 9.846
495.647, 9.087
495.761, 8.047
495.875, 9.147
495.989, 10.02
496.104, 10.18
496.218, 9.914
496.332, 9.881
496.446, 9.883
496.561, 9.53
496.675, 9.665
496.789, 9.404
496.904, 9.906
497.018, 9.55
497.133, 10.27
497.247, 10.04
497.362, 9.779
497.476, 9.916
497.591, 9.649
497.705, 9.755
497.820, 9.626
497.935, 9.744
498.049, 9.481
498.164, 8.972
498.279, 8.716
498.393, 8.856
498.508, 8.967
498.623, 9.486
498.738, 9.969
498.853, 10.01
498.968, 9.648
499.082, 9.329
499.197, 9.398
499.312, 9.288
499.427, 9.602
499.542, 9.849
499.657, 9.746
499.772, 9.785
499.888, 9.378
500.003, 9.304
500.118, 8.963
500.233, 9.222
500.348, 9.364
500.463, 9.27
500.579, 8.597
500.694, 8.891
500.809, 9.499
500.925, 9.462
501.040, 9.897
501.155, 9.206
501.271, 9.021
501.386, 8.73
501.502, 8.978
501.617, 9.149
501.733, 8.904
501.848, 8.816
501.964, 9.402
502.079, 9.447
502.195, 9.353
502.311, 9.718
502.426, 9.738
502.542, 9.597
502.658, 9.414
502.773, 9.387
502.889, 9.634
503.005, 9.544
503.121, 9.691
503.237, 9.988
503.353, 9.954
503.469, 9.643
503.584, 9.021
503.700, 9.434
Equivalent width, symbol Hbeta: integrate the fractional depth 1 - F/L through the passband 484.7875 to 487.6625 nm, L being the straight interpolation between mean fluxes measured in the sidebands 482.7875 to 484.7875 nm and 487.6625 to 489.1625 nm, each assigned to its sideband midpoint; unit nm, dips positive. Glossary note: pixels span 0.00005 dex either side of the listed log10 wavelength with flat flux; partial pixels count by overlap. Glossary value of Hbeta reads 0.279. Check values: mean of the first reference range 9.82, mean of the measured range 8.73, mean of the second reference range 9.52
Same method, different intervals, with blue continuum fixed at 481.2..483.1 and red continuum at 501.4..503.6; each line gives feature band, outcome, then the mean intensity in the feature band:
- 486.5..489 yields 0.12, 9.41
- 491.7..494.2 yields 0.07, 9.46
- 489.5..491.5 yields -0.01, 9.85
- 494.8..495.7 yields -0.01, 9.75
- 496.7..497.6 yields -0.02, 9.82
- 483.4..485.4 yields 0.04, 9.77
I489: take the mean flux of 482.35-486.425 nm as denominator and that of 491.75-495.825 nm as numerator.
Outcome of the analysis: 1.0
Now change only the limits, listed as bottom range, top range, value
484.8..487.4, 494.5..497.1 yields 1.12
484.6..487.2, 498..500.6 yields 1.08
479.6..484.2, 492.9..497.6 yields 0.97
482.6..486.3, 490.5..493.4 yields 1.04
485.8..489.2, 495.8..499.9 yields 1.08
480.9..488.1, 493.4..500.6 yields 1.01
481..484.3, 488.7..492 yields 0.98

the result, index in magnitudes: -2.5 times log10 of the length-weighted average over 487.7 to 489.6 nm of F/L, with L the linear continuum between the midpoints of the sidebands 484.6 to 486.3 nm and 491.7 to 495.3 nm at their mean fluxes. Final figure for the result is -0.07 mag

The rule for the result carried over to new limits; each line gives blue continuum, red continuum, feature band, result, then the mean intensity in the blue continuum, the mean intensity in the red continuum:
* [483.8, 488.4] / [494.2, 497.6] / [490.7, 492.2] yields -0.015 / 9.11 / 9.7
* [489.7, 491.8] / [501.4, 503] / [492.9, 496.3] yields 0.005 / 9.82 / 9.34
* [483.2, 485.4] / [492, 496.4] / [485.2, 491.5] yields 0.052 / 9.8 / 9.58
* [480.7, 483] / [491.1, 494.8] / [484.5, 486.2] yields 0.130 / 10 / 9.57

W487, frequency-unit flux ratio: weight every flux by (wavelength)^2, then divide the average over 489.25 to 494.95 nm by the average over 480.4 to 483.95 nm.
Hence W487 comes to 1.01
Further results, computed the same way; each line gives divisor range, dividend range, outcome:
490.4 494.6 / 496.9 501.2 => 1.01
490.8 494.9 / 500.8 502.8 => 1.01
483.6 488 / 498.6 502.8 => 1.10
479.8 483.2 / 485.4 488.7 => 0.91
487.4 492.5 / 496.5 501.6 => 1.02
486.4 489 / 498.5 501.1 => 1.06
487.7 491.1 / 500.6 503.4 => 1.02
